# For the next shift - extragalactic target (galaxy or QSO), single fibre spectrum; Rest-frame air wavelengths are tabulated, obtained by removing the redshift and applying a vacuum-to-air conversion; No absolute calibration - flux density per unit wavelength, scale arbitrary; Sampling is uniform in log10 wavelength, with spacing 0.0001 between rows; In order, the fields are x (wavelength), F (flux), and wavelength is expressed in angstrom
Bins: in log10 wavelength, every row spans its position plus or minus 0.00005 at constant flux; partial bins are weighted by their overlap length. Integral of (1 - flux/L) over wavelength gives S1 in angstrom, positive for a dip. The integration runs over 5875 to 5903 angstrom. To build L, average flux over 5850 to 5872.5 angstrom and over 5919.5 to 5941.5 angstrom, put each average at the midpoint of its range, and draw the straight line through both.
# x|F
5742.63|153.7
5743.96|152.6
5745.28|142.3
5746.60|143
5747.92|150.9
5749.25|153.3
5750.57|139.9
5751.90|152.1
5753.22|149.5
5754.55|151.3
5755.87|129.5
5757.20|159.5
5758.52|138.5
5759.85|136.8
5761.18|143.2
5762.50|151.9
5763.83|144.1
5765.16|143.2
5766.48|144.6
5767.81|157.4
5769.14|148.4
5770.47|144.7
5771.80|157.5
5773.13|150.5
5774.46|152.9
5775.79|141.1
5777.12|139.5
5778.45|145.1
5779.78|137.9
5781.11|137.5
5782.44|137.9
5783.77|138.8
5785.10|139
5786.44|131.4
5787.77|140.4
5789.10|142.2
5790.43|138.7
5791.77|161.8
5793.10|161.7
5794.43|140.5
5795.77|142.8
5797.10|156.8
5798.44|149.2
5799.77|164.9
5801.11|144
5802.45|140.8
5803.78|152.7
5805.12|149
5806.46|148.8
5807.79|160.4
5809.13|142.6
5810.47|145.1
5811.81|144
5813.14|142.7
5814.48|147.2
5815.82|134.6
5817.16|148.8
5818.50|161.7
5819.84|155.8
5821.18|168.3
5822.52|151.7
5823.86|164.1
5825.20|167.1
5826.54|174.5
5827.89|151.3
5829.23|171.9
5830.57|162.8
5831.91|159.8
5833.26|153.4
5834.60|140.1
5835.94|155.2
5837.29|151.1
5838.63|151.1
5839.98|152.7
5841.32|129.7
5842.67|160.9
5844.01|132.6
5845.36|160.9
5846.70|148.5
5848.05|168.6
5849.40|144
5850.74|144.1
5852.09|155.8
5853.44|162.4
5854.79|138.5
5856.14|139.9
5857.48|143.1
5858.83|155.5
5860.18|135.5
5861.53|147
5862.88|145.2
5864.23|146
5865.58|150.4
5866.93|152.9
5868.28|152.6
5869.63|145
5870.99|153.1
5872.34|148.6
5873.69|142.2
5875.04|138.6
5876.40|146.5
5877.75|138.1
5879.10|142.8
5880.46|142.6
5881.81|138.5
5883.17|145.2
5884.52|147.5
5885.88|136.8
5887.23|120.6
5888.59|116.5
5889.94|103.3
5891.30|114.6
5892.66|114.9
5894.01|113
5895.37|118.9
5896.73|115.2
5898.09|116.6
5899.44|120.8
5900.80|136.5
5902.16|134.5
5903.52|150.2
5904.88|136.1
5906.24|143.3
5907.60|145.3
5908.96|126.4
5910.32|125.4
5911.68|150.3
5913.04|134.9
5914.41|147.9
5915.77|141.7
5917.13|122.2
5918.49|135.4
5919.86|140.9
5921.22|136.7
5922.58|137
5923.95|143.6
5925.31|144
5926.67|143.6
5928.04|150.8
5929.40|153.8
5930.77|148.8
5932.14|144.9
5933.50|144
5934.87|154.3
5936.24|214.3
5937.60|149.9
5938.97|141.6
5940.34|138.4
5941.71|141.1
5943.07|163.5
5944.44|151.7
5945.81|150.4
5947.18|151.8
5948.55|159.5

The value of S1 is 3.75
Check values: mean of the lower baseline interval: 148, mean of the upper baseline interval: 149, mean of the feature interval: 129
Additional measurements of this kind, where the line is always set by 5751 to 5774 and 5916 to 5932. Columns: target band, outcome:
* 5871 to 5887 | 0.10 angstrom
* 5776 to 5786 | 0.49 angstrom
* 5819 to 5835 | -1.71 angstrom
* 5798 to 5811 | -0.36 angstrom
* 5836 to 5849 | -0.57 angstrom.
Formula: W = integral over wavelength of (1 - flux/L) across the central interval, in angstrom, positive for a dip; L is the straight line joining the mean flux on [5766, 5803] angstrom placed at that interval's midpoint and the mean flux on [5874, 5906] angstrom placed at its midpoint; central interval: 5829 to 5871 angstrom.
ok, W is -4.26 angstrom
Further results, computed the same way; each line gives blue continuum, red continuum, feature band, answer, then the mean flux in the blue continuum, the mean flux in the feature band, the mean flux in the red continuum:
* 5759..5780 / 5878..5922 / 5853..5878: -2.0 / 146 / 146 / 132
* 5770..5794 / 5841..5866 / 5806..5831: -1.5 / 144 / 155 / 148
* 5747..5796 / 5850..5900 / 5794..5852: -4.4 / 145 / 152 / 138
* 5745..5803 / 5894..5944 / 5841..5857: -0.6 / 146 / 149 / 141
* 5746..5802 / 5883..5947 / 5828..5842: -1.0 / 146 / 153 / 139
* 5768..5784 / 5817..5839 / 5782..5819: 1.1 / 145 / 147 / 158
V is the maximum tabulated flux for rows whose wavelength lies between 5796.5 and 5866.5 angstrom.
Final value 174.5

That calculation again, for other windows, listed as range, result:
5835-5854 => 168.6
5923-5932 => 153.8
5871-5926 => 150.3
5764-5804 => 164.9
